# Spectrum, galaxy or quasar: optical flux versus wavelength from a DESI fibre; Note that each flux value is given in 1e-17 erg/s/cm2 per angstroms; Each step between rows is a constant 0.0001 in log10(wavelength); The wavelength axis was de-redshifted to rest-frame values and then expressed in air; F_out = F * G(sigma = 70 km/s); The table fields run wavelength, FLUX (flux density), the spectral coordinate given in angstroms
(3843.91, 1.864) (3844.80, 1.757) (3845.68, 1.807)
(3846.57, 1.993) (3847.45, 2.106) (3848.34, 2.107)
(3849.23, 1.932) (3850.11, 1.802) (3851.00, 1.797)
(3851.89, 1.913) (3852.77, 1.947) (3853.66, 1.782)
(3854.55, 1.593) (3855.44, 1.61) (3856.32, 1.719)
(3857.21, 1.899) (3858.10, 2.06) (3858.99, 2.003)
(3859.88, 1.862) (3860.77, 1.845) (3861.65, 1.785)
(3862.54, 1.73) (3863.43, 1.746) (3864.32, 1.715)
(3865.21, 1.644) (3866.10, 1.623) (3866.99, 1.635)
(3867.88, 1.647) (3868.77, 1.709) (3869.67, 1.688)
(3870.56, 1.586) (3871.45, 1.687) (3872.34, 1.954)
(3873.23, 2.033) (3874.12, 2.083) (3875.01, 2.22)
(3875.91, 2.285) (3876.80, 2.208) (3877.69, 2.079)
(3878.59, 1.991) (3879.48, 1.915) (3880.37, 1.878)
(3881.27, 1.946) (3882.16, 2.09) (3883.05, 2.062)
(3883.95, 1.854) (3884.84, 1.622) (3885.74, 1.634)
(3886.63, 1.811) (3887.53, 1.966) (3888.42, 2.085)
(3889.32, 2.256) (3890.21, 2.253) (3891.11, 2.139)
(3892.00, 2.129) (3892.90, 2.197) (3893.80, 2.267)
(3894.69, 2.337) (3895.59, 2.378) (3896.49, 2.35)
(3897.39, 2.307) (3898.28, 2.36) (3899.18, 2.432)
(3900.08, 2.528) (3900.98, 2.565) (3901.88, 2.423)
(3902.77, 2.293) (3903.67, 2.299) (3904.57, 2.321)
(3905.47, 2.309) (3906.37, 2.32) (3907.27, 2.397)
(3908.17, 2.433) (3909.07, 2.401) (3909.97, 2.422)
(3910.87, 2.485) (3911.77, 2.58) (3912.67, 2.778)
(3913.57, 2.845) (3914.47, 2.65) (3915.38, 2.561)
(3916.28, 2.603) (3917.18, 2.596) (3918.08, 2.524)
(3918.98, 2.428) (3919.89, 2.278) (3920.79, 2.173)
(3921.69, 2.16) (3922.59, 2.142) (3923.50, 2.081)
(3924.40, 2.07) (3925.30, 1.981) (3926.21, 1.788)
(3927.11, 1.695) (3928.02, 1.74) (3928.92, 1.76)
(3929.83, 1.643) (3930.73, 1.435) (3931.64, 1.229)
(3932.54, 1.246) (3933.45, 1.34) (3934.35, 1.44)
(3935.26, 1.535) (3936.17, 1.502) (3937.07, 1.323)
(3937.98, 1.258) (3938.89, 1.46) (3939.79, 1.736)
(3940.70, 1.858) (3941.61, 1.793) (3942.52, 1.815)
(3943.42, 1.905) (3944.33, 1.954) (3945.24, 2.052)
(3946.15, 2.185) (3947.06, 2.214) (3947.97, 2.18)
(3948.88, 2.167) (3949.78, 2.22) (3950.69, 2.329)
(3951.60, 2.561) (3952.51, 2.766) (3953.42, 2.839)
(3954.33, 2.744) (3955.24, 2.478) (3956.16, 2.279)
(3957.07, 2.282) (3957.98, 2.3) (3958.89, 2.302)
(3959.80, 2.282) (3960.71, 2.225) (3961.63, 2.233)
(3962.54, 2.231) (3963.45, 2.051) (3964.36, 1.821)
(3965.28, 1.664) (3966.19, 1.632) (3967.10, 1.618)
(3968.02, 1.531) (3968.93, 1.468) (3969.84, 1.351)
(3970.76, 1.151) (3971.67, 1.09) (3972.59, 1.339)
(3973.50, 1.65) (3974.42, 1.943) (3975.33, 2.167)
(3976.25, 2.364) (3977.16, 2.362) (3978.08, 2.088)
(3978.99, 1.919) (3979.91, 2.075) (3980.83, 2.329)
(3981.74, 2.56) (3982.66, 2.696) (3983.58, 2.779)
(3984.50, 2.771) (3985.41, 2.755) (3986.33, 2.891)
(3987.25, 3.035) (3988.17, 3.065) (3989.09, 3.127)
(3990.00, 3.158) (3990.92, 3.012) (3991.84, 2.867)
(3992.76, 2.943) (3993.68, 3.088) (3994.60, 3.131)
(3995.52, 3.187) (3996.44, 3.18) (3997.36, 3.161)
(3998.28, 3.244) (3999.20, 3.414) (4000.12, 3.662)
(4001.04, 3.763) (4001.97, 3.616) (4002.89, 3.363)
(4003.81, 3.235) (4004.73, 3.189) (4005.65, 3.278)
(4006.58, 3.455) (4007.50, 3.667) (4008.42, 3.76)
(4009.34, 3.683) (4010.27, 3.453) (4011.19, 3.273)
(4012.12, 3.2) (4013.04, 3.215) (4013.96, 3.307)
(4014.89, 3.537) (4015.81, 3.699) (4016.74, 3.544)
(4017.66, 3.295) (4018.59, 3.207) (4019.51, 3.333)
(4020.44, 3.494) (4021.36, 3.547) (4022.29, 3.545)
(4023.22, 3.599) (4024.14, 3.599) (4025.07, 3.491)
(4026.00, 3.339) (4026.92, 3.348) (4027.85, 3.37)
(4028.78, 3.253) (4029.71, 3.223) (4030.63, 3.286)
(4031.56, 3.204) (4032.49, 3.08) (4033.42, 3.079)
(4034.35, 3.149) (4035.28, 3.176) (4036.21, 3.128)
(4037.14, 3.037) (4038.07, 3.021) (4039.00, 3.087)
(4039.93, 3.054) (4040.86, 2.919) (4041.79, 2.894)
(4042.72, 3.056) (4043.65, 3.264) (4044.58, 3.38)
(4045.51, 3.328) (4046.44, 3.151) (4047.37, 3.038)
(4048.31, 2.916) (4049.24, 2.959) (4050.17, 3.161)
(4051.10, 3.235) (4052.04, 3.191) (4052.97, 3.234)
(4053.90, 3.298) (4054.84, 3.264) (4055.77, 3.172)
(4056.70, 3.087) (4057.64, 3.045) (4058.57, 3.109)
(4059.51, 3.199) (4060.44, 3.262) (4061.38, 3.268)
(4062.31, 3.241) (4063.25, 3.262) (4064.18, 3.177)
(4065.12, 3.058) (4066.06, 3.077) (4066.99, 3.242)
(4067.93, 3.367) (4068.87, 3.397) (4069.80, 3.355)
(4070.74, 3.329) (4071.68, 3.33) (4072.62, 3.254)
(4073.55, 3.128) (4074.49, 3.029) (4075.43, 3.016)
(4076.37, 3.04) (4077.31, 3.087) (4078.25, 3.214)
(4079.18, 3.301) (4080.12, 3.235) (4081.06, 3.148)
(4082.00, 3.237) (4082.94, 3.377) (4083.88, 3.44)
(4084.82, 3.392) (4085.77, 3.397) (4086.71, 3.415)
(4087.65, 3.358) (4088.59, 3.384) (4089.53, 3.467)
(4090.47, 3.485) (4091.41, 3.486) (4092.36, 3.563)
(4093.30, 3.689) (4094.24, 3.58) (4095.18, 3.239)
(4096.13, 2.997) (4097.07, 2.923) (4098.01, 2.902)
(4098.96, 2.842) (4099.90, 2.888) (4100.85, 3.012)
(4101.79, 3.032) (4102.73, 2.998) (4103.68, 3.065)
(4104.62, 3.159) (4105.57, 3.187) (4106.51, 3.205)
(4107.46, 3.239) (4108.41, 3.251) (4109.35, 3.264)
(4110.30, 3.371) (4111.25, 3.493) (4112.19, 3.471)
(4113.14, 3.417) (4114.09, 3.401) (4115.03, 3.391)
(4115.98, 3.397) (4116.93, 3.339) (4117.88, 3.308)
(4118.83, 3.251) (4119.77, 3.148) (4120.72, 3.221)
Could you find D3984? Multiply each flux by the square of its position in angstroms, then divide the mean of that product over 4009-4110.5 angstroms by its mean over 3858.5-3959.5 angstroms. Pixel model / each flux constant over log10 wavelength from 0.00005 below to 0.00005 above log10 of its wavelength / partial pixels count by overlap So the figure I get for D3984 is 1.7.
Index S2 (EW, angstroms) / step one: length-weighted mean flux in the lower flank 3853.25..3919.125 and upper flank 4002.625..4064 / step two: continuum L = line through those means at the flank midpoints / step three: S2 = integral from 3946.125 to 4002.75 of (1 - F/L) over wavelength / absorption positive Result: 7.4 angstroms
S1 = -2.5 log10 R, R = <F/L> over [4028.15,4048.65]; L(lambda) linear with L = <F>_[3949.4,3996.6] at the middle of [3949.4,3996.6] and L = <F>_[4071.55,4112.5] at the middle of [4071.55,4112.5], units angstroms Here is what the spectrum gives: -0.11 mag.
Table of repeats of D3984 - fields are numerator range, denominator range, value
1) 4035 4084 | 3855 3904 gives 1.73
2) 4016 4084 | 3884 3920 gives 1.49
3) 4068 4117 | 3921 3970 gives 1.82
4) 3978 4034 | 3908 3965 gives 1.58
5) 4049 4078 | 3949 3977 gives 1.65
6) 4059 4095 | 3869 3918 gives 1.63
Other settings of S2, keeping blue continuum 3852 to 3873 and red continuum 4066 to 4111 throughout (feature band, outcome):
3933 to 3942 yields 2.92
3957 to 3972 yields 3.67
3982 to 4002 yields -3.73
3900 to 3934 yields -1.32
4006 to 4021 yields -3.79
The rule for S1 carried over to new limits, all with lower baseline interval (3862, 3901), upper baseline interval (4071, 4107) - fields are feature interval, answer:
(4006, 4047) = -0.16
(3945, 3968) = 0.11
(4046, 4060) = -0.04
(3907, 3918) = -0.17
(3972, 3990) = 0.07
